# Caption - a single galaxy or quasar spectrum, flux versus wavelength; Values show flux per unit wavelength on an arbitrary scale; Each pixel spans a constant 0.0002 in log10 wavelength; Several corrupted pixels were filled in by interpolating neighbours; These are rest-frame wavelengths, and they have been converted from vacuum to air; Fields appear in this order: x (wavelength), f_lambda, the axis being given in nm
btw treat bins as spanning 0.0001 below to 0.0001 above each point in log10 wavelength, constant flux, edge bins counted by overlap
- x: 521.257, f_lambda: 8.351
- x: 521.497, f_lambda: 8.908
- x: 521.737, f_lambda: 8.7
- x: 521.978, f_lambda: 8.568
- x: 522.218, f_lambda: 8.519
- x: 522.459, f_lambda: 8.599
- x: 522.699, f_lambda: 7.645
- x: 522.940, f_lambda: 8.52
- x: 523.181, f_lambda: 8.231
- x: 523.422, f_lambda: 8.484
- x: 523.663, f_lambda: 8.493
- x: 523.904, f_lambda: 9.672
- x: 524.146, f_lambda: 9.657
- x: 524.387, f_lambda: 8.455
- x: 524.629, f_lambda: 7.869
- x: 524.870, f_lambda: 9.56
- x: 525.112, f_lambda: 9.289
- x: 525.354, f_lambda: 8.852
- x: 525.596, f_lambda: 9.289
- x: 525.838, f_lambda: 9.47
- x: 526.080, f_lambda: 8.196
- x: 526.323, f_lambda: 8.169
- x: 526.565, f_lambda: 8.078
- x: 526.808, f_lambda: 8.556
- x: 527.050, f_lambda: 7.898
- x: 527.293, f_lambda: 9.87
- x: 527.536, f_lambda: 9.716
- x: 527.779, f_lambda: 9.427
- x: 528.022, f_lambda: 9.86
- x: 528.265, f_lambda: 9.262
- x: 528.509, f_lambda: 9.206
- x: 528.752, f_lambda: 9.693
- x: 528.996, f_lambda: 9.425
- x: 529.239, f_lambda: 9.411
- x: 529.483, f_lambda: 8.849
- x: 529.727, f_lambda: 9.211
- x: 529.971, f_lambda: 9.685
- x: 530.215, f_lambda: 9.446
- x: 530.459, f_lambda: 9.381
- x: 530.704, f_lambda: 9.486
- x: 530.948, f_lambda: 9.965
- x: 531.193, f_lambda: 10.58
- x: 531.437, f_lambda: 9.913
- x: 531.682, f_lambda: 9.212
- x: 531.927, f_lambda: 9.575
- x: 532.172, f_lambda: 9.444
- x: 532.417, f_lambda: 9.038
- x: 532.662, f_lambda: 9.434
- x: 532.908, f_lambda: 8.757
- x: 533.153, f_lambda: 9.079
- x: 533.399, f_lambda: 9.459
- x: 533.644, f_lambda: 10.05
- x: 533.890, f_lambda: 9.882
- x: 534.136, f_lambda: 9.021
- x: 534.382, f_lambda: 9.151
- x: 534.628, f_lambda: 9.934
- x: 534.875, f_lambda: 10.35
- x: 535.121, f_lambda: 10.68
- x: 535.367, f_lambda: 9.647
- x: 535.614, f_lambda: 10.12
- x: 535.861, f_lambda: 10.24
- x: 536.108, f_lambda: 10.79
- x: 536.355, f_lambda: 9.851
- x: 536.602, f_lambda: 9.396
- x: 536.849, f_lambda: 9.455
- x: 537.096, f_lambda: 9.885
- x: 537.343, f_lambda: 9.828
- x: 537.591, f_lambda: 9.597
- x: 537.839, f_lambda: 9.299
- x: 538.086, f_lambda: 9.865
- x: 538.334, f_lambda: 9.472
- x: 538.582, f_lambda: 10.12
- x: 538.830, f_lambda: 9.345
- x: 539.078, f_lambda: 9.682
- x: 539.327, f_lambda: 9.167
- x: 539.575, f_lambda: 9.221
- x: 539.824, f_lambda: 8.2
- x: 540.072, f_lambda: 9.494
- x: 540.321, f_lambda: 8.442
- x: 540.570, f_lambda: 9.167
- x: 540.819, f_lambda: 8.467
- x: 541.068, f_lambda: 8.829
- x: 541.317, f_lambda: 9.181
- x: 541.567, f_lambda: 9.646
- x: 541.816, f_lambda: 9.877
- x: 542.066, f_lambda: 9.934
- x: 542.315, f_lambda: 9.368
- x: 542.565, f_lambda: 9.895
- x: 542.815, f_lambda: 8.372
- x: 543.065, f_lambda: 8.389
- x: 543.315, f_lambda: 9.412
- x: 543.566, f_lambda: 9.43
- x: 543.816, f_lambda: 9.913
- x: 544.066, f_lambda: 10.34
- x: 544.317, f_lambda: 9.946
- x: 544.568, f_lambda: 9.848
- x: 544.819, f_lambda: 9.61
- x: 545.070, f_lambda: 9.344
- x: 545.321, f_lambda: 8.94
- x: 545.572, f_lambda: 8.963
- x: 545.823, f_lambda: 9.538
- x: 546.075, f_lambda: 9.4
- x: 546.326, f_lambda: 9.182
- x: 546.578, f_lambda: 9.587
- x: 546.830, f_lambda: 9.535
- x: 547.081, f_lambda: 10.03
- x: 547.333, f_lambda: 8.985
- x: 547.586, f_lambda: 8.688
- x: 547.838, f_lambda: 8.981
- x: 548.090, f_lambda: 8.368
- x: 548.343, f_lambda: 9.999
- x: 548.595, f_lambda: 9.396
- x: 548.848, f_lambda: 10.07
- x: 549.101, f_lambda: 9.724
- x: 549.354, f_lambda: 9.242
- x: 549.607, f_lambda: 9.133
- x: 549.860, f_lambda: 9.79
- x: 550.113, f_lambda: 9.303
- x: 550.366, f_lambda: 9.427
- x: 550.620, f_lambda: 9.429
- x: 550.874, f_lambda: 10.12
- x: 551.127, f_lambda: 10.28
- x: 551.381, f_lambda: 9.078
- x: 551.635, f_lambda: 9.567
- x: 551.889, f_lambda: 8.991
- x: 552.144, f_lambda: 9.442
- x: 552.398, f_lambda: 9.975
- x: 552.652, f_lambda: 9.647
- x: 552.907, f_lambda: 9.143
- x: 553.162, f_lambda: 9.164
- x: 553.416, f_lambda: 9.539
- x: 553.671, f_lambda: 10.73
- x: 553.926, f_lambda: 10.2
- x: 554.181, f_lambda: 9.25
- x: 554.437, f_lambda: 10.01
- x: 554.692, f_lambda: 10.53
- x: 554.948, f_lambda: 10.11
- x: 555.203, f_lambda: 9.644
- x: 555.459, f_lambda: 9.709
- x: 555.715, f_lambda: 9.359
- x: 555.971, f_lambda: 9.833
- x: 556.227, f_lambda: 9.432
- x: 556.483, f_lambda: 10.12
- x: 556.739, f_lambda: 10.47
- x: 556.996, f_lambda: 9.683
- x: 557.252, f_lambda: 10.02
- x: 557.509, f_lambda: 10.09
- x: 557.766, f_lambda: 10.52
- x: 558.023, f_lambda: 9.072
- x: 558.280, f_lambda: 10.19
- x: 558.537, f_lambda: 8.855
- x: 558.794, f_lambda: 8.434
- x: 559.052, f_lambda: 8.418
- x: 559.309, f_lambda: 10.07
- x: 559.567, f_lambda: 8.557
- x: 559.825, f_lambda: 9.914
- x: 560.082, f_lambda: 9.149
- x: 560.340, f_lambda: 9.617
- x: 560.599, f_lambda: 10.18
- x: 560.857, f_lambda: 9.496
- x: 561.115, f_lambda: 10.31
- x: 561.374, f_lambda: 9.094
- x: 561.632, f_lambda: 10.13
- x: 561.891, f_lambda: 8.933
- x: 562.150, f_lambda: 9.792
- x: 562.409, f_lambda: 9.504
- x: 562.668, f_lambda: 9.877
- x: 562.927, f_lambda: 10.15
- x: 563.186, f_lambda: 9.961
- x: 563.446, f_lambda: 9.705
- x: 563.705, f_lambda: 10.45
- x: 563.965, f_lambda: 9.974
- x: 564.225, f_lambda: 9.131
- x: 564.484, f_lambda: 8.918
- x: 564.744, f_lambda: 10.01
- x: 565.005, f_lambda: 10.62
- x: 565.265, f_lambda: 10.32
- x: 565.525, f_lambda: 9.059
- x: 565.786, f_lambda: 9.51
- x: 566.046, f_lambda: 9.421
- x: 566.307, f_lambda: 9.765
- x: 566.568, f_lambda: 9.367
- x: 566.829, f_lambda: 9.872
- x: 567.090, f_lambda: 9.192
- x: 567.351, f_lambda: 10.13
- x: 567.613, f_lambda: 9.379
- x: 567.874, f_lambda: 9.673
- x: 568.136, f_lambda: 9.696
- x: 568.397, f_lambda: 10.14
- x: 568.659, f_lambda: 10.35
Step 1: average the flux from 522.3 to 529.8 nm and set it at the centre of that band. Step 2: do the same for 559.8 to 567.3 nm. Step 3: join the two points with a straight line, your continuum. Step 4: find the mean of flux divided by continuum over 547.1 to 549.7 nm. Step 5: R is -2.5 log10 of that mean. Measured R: 0.012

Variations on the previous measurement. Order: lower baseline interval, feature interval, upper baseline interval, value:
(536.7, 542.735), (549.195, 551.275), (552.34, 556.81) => 0.011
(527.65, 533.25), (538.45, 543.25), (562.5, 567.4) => 0.039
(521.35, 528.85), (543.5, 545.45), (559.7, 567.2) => -0.045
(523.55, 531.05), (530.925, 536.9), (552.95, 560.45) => -0.053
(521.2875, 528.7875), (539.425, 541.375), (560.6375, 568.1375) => 0.038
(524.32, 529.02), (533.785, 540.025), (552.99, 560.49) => -0.052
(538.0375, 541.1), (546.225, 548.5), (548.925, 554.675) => 0.023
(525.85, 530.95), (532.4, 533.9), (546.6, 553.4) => -0.017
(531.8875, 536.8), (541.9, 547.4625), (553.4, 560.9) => 0.028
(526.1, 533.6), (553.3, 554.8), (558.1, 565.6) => -0.056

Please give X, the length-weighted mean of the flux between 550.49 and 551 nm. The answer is 9.76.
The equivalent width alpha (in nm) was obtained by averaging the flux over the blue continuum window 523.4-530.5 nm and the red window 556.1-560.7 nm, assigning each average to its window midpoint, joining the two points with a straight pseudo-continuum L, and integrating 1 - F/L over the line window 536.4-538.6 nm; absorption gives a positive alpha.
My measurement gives -0.09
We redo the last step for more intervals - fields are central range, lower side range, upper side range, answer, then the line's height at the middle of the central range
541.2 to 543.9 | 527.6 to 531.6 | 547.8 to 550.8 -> 0.02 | 9.47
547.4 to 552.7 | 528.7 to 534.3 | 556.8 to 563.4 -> 0.06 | 9.56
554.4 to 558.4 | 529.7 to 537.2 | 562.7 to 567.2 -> -0.08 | 9.72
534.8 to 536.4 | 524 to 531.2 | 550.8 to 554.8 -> -0.16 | 9.35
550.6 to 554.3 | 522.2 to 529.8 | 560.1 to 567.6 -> -0.06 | 9.48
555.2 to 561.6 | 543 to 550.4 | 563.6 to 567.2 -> -0.02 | 9.59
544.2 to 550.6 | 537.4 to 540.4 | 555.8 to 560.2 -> 0.03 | 9.45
